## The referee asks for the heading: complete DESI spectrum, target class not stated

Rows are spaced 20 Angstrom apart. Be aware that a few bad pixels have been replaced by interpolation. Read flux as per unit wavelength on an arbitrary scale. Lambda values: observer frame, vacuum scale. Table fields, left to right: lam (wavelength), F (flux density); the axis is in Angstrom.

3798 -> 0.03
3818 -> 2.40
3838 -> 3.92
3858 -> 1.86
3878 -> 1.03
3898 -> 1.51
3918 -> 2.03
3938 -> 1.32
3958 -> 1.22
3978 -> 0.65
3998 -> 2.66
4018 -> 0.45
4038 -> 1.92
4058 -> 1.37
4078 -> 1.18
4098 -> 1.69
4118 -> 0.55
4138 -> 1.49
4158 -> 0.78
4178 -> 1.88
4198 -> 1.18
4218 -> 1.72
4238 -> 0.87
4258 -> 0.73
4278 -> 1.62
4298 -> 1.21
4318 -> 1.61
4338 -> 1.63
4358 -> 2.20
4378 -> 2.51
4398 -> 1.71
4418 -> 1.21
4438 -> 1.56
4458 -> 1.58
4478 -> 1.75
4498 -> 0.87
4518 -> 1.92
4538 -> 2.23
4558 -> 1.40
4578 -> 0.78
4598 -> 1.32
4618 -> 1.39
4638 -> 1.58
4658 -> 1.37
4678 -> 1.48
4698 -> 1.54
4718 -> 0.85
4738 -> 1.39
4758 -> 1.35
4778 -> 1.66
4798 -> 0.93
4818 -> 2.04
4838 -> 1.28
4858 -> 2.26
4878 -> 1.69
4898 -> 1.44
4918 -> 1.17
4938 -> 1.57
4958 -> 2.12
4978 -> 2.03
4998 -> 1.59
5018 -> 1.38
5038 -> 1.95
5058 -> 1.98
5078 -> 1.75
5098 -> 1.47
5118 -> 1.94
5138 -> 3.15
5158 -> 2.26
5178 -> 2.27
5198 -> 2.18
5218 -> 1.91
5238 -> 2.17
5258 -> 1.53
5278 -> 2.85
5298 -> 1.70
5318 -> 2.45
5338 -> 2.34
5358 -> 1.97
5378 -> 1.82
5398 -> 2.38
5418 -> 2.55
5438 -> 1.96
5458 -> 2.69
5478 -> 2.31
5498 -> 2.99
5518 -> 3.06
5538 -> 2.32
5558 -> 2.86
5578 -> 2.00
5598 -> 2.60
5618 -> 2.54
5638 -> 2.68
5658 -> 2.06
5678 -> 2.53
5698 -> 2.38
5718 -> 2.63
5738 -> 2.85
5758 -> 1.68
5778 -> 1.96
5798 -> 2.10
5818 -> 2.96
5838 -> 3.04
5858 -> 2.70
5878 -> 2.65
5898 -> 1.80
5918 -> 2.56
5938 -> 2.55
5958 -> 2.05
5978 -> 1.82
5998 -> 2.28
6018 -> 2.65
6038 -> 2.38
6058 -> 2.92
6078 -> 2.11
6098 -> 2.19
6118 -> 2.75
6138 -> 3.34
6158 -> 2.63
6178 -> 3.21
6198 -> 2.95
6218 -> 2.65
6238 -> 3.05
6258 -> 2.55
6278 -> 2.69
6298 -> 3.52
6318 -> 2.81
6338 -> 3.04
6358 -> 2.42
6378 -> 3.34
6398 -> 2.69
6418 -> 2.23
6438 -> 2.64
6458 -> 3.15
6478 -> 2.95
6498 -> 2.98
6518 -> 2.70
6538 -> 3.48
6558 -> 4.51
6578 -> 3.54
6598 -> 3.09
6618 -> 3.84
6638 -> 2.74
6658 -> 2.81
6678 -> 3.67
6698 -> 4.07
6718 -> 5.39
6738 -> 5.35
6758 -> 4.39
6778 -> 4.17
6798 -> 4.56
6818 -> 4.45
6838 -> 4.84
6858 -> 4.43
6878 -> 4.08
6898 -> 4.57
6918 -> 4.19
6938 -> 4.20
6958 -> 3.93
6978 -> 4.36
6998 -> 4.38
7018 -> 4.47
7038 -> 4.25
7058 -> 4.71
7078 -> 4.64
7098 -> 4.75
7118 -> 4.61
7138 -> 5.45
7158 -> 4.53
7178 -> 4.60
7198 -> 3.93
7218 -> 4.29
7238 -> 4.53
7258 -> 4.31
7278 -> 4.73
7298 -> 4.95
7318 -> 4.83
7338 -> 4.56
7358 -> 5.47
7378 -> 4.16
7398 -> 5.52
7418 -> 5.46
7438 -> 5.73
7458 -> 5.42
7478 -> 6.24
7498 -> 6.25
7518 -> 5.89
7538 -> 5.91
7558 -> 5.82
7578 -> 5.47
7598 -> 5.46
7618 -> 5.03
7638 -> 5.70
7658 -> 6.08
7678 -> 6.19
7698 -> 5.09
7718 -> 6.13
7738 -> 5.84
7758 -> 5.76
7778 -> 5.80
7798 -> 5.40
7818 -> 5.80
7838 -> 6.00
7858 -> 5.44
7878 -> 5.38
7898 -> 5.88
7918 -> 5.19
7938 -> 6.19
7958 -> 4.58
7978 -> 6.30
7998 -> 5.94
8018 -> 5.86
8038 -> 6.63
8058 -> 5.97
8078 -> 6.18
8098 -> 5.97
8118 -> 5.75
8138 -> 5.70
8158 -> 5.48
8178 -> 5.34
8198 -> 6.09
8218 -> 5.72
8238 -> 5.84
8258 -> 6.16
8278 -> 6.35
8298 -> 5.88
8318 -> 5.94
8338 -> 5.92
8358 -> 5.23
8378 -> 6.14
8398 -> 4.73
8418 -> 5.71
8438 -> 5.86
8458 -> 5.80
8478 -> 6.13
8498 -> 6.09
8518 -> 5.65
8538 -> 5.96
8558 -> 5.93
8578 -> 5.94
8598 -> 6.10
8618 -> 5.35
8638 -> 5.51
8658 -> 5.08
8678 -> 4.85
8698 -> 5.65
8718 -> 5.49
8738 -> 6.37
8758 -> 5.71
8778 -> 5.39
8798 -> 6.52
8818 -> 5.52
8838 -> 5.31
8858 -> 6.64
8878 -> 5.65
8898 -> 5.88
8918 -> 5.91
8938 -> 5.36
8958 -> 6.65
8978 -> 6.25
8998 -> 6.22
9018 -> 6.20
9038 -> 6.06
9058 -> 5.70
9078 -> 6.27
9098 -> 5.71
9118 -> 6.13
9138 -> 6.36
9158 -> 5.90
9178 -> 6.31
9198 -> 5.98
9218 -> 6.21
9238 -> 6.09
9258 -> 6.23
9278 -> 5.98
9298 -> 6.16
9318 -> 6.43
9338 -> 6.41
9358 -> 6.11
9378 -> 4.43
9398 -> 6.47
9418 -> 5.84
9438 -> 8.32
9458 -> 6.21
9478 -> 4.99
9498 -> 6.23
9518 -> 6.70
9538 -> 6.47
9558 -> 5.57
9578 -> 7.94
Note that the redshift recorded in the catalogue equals 0.674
